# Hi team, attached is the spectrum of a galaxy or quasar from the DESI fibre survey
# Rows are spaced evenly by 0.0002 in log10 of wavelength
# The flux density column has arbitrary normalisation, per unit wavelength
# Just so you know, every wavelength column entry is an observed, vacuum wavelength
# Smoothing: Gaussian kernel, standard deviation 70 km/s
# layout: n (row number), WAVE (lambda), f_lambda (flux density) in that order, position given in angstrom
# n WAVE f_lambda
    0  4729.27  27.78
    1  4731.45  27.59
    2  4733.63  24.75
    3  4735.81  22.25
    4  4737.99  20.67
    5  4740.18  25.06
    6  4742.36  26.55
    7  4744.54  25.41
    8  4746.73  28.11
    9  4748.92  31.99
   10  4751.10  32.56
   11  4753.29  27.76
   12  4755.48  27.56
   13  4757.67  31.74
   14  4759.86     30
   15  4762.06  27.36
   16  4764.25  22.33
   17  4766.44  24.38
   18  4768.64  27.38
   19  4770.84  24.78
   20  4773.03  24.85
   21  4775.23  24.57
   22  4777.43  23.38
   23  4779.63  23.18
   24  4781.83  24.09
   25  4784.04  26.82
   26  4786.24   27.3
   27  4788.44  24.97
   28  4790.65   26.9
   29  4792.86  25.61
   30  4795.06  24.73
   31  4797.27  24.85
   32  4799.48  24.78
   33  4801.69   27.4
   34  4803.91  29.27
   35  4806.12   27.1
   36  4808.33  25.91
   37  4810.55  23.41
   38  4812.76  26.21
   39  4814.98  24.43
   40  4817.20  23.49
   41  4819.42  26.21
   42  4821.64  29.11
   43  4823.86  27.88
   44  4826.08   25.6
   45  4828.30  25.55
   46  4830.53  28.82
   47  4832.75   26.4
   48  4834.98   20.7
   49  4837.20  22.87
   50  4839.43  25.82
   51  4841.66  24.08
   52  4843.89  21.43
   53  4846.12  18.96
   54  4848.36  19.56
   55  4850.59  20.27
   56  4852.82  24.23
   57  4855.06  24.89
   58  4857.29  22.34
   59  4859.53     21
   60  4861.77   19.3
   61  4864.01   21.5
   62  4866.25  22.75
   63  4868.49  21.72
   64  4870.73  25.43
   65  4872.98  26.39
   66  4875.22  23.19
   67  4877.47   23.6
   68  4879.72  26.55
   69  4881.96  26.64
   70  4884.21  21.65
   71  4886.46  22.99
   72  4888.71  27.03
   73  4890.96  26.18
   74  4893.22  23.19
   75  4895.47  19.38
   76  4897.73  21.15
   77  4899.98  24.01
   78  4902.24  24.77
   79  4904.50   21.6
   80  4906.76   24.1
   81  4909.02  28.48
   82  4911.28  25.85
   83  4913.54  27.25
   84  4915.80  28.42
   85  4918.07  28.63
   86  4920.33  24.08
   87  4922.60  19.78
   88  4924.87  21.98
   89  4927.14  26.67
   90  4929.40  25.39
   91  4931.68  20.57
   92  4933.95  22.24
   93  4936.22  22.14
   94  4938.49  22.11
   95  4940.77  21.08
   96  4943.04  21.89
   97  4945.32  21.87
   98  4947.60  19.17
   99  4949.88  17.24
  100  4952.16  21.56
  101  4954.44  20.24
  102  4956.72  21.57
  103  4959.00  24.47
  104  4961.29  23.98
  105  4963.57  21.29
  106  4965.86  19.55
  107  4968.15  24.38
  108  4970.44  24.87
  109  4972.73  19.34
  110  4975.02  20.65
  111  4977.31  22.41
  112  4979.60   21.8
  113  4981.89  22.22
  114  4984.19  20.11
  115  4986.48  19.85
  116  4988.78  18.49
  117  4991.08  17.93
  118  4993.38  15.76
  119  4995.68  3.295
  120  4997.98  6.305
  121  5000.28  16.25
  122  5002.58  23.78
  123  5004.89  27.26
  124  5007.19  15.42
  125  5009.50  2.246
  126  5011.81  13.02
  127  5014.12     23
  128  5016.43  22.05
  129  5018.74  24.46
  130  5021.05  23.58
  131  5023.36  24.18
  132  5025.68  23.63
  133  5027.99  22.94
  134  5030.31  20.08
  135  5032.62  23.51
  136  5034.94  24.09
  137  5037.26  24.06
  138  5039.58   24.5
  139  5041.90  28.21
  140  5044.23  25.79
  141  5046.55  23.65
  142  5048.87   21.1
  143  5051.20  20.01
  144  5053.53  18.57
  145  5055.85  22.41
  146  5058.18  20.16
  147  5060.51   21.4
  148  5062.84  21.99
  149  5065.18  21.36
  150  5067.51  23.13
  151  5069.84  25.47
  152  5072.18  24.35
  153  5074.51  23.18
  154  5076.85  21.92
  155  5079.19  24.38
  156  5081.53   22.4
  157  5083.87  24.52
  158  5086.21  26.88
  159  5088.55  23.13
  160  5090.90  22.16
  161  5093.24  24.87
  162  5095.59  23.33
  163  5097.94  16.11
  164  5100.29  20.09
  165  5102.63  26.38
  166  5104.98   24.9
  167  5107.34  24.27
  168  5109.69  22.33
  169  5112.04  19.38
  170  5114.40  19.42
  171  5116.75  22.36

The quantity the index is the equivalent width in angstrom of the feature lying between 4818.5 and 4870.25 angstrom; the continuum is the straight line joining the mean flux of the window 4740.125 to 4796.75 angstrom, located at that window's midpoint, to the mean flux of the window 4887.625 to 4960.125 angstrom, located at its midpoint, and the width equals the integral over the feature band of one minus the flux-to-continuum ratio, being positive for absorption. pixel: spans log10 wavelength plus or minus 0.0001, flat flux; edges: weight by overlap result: 2.94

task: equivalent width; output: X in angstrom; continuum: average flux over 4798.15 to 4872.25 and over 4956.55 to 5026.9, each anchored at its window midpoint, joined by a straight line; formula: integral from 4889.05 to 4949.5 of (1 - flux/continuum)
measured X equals -4.97 angstrom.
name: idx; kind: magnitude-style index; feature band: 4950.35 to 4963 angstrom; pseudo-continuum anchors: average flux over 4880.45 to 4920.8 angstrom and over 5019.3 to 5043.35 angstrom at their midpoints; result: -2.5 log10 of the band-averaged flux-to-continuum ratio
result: 0.11 mag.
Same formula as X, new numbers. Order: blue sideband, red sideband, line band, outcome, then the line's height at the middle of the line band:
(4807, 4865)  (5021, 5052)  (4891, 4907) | 0.68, 23.8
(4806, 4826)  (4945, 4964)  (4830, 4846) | 0.87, 25.2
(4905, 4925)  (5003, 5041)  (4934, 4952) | 2.54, 24.3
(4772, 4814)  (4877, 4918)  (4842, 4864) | 3.19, 25.1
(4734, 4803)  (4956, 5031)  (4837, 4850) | 1.07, 24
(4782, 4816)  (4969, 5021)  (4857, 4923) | -4.97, 22.4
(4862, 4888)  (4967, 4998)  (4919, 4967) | -2.90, 20.6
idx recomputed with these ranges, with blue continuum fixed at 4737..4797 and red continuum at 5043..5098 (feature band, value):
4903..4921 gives -0.06 mag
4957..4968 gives 0.07 mag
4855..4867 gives 0.16 mag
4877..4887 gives 0.02 mag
